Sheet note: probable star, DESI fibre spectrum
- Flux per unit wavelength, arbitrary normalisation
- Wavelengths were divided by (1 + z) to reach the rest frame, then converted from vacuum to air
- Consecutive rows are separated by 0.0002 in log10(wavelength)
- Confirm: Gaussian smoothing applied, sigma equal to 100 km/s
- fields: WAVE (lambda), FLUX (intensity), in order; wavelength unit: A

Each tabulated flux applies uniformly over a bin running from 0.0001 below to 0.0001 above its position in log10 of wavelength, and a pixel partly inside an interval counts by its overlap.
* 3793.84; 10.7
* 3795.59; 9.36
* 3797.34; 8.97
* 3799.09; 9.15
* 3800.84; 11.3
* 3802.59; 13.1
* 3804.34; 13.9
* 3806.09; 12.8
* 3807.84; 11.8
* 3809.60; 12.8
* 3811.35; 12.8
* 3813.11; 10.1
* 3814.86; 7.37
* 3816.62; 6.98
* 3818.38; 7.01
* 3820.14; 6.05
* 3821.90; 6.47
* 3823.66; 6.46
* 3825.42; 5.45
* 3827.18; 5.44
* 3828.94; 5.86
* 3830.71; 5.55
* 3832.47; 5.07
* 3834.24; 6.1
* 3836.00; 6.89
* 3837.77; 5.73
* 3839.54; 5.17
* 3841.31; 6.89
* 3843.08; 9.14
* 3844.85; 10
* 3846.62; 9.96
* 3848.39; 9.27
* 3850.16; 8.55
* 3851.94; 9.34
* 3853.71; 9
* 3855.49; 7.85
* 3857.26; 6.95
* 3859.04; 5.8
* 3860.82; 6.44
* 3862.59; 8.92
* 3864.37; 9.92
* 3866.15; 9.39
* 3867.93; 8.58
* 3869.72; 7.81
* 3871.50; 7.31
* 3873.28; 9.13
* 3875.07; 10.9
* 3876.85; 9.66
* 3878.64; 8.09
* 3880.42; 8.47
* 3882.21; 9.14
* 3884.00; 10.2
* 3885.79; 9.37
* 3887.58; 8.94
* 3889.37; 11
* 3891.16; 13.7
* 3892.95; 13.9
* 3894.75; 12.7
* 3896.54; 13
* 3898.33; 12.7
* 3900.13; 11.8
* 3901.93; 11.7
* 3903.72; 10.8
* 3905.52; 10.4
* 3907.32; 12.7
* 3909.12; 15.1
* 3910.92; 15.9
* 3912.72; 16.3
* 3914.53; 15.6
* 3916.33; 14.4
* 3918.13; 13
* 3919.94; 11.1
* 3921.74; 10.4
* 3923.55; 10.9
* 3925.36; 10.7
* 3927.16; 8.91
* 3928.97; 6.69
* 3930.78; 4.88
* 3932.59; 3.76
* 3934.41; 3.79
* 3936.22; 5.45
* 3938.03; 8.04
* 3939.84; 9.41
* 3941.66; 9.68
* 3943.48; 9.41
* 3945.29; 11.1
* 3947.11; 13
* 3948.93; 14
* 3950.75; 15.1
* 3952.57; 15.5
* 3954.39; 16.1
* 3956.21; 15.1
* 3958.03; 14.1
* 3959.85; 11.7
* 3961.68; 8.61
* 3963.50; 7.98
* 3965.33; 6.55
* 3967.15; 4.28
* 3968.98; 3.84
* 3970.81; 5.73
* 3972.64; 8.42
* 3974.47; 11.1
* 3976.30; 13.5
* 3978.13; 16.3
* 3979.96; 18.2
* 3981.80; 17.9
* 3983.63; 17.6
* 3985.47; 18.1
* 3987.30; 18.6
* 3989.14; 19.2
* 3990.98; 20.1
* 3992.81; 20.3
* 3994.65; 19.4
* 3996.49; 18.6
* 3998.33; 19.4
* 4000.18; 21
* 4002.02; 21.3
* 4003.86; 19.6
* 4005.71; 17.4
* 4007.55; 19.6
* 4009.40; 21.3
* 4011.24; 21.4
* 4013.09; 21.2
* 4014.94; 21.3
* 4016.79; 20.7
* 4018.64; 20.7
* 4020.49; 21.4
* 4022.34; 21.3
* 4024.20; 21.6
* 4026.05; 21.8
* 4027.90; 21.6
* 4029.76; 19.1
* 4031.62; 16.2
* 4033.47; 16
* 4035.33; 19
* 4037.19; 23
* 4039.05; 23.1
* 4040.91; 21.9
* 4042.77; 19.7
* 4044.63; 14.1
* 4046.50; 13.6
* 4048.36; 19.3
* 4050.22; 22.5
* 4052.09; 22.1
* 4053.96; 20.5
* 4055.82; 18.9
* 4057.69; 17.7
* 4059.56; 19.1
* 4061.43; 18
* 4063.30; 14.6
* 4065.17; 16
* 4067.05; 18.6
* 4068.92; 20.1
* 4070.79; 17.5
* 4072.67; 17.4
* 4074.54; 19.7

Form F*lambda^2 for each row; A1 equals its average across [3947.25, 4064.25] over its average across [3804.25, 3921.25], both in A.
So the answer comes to 1.92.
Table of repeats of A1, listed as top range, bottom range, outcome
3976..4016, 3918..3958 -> 1.92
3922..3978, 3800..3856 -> 1.22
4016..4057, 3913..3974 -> 2.09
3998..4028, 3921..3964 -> 2.10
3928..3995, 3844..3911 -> 1.24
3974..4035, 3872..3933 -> 1.83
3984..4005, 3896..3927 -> 1.61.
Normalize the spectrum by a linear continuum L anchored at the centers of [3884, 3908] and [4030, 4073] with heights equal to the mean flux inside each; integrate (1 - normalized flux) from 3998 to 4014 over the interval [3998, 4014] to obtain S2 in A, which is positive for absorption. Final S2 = -3.51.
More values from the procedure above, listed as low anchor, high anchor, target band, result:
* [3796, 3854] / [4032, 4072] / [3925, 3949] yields 9.48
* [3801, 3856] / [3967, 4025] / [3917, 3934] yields 6.00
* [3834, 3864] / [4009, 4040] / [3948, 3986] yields 9.52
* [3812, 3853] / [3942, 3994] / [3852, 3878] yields 0.71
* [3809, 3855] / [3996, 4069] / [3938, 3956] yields 2.61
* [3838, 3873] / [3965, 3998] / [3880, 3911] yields -4.38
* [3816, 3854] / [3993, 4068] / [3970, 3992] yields 1.40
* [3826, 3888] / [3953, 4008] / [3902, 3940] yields 3.29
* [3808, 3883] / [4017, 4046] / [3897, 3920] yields -2.32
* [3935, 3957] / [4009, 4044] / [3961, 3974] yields 6.89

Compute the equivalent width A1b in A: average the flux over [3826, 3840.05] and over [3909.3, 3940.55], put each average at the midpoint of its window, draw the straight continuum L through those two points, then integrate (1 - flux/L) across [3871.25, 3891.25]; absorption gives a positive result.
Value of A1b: -3.87 A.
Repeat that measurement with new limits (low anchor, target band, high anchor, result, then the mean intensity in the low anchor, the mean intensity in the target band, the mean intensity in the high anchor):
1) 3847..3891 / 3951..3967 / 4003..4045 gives 3.8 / 8.85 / 11.7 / 20.2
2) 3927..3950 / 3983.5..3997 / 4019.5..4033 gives -3.2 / 8.35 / 19.1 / 20.3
